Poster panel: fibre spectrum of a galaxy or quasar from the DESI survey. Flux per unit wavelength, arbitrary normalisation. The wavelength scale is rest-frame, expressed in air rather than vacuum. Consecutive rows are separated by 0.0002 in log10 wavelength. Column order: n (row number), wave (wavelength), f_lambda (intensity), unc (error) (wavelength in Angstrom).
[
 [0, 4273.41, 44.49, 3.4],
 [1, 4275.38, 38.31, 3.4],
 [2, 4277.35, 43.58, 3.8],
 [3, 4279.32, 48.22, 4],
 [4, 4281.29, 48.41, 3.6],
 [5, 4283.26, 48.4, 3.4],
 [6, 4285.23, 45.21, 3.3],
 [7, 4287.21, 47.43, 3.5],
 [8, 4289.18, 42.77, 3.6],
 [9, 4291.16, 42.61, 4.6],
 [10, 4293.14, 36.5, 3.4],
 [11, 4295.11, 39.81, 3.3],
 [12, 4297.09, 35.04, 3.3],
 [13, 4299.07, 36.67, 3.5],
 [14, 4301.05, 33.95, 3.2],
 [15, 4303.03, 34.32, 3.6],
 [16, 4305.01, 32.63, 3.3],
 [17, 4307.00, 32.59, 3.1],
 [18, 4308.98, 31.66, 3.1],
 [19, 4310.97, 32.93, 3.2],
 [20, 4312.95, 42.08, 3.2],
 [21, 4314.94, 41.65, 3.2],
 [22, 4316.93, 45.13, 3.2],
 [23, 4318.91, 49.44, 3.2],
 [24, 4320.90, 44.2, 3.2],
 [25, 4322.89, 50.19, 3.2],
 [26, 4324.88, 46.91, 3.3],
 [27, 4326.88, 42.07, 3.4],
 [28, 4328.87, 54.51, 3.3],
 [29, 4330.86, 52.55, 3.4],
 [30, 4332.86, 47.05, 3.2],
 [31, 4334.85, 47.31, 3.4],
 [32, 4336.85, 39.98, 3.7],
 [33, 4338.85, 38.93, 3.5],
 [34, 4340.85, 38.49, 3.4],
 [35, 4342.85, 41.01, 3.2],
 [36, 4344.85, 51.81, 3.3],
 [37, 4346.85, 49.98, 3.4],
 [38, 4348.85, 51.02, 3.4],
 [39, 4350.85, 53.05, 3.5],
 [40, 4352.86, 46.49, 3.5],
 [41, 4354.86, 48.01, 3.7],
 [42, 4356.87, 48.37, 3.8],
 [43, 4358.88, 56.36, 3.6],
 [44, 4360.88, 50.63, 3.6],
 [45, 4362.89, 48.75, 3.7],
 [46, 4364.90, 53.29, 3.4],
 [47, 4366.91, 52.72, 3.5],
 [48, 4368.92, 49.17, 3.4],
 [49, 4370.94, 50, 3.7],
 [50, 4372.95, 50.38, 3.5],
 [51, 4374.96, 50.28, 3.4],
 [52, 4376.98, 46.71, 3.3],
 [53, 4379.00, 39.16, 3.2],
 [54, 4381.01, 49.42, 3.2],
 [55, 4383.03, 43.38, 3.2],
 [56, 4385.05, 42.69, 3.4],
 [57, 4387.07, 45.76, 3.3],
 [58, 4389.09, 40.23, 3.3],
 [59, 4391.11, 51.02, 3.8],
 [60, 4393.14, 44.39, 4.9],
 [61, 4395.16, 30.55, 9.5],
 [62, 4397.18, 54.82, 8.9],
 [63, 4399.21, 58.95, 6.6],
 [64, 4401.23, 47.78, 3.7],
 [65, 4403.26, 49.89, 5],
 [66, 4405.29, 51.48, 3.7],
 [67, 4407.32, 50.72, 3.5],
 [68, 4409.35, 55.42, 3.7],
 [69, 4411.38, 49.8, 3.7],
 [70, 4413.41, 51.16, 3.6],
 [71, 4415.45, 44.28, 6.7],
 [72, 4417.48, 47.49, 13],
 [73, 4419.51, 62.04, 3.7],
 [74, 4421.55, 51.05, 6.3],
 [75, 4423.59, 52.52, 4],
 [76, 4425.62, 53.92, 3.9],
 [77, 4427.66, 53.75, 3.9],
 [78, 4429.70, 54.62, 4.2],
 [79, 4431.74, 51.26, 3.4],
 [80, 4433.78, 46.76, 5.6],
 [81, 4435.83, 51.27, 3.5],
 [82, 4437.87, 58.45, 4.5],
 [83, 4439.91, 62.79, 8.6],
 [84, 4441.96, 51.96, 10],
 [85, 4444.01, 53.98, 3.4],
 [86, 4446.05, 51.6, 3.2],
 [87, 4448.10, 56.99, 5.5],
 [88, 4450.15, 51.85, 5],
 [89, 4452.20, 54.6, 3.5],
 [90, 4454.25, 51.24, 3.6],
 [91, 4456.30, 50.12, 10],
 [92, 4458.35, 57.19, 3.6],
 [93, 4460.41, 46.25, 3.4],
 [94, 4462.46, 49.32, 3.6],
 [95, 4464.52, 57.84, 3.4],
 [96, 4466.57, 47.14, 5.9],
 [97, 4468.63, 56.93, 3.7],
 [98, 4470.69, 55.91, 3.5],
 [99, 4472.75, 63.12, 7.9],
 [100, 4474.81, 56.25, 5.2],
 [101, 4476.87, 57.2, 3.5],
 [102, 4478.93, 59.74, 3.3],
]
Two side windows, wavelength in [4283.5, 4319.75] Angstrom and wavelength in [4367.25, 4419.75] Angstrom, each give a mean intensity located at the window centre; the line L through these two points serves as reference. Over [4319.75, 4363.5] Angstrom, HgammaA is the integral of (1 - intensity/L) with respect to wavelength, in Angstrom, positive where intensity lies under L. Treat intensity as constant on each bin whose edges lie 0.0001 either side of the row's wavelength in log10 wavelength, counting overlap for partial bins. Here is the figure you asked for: -4.6 Angstrom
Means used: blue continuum 39.2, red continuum 48.2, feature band 47.6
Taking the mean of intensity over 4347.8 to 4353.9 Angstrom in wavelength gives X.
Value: 50.2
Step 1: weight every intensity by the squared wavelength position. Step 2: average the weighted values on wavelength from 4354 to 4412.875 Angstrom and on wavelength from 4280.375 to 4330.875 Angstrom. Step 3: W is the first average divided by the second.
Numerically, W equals 1.2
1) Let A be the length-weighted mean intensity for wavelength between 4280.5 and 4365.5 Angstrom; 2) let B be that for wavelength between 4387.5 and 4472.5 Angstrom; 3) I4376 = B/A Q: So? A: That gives 1.2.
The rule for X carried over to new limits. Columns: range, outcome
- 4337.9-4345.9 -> 42.6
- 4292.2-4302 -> 36.4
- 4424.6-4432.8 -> 53.4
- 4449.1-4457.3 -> 52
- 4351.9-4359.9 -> 49.9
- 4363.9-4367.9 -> 53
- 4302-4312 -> 32.9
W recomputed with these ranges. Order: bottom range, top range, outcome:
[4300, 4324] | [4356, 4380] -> 1.30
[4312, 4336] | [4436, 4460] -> 1.22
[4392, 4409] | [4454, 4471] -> 1.10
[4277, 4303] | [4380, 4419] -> 1.21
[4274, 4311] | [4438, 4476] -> 1.47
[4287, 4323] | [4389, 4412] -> 1.31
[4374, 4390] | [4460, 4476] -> 1.27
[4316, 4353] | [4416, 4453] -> 1.20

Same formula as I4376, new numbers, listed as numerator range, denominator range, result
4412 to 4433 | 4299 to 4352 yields 1.21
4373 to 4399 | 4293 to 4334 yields 1.10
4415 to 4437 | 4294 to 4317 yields 1.44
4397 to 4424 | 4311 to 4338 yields 1.13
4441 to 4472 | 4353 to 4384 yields 1.08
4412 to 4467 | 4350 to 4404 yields 1.09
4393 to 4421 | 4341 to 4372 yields 1.01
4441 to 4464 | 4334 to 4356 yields 1.14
